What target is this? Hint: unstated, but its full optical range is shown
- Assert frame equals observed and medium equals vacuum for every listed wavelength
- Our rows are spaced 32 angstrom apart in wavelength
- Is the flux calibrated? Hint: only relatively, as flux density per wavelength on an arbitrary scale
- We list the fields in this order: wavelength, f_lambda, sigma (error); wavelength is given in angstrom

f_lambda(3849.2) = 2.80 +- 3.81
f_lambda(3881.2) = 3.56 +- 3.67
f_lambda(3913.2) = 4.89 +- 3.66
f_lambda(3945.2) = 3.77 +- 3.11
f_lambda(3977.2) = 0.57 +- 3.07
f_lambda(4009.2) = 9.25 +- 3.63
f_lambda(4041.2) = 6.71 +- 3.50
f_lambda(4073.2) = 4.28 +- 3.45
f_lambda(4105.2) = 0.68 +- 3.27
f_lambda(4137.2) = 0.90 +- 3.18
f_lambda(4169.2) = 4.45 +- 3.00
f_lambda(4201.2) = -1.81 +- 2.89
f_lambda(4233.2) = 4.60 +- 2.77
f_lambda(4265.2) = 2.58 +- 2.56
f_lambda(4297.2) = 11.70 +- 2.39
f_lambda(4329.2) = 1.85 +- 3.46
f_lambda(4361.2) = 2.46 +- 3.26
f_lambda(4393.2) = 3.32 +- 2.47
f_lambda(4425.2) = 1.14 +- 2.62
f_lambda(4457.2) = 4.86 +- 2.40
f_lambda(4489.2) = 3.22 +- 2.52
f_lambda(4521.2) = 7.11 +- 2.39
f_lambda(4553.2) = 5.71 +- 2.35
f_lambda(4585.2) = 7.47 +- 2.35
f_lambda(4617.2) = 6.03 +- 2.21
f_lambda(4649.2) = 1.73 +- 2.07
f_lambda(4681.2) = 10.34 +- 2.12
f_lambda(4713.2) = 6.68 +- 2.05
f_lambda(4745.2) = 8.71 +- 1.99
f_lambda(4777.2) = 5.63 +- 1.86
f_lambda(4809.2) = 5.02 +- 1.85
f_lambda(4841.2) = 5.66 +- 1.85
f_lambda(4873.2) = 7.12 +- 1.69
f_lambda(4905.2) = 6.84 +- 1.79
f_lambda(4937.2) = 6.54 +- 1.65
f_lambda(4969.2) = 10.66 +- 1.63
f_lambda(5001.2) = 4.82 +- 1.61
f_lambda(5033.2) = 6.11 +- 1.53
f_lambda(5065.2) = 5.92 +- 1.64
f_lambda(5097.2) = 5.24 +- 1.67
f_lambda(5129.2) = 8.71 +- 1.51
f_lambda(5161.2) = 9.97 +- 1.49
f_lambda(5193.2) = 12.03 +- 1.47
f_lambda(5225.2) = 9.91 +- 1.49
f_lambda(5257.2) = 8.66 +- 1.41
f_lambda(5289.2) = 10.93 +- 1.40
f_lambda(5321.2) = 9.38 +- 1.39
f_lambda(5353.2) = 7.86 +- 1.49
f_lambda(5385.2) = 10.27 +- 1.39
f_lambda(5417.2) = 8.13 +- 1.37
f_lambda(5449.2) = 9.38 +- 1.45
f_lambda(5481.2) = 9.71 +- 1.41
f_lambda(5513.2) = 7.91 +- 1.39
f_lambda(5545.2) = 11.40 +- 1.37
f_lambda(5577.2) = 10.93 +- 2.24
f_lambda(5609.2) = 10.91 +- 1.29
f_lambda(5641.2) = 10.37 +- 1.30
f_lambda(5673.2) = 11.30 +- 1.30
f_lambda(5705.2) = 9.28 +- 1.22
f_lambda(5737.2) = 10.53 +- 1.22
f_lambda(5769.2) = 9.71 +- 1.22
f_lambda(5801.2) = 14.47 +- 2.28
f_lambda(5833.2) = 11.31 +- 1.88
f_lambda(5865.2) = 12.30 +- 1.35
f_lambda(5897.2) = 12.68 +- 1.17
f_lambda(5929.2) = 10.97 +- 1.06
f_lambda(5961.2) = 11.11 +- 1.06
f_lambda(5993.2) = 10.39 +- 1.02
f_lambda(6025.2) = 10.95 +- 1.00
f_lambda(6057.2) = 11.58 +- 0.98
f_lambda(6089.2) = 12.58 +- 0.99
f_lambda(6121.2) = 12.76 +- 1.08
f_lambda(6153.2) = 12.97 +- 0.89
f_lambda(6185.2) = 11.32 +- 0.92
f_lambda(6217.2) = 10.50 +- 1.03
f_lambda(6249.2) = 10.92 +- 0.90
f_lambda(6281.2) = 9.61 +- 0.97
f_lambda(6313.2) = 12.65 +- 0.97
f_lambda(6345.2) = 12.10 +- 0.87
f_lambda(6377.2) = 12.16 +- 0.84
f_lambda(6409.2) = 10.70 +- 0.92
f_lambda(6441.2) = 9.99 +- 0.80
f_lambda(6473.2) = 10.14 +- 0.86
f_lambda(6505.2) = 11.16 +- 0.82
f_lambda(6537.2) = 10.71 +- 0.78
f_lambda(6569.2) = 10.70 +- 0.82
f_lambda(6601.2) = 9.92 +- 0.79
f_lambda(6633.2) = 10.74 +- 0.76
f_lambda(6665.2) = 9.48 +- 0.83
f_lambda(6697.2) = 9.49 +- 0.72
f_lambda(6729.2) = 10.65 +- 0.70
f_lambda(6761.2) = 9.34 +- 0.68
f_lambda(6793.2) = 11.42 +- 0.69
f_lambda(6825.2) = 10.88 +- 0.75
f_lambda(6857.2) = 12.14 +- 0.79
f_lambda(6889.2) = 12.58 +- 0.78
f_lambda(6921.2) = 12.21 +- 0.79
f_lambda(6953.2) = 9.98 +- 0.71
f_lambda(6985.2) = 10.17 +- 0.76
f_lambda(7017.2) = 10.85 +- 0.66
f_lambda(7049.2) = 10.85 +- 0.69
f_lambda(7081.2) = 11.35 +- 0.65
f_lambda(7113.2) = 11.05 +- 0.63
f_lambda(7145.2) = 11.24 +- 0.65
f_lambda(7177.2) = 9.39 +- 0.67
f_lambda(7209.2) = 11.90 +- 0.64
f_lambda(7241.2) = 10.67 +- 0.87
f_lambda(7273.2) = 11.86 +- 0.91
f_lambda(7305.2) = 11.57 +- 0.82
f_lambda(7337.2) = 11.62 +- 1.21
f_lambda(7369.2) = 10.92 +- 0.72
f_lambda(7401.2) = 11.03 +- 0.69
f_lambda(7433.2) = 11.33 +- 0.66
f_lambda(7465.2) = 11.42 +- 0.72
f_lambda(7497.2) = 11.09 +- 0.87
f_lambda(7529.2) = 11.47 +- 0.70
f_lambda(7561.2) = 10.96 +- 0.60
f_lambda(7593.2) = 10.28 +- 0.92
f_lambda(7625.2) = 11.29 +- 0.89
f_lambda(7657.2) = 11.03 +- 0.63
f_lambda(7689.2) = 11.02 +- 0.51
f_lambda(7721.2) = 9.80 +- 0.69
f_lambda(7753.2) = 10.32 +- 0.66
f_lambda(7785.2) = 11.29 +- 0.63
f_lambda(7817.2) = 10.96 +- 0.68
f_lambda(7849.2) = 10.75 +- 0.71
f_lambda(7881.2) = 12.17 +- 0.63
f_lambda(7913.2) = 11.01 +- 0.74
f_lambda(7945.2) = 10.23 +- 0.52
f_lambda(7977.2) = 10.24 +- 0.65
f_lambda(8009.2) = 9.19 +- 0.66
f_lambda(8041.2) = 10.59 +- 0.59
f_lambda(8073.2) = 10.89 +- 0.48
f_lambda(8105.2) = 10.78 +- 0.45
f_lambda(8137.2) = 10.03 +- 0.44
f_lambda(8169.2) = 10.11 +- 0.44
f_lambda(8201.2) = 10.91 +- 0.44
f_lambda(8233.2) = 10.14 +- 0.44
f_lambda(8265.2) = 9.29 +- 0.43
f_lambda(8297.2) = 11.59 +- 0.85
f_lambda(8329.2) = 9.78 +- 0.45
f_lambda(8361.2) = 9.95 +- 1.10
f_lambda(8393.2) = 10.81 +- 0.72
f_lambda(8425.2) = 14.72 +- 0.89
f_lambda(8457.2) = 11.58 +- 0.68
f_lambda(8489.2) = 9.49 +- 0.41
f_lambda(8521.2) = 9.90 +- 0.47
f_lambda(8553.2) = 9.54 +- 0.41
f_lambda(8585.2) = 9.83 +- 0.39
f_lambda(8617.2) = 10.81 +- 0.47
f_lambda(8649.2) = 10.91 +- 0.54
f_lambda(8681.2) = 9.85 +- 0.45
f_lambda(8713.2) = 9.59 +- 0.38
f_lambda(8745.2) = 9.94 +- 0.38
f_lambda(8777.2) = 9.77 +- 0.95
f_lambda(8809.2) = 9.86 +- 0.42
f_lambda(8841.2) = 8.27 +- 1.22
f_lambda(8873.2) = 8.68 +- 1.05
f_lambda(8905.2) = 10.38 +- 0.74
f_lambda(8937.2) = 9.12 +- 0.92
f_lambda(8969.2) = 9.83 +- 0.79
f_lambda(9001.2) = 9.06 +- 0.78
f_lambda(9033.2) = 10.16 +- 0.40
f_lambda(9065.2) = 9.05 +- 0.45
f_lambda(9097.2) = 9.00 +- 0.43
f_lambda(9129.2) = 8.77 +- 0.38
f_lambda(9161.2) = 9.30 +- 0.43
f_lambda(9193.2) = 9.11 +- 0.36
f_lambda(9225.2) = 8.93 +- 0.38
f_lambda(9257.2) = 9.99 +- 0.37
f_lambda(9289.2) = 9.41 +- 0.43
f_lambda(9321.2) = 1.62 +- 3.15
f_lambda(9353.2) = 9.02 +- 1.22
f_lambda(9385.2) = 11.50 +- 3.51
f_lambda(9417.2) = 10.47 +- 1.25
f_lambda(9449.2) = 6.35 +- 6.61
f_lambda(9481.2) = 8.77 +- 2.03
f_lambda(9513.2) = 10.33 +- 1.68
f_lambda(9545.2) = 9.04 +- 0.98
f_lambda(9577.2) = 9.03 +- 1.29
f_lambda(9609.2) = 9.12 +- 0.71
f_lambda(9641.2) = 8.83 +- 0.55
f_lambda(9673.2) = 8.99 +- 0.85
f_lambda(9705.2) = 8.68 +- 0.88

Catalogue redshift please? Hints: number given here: 0.28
